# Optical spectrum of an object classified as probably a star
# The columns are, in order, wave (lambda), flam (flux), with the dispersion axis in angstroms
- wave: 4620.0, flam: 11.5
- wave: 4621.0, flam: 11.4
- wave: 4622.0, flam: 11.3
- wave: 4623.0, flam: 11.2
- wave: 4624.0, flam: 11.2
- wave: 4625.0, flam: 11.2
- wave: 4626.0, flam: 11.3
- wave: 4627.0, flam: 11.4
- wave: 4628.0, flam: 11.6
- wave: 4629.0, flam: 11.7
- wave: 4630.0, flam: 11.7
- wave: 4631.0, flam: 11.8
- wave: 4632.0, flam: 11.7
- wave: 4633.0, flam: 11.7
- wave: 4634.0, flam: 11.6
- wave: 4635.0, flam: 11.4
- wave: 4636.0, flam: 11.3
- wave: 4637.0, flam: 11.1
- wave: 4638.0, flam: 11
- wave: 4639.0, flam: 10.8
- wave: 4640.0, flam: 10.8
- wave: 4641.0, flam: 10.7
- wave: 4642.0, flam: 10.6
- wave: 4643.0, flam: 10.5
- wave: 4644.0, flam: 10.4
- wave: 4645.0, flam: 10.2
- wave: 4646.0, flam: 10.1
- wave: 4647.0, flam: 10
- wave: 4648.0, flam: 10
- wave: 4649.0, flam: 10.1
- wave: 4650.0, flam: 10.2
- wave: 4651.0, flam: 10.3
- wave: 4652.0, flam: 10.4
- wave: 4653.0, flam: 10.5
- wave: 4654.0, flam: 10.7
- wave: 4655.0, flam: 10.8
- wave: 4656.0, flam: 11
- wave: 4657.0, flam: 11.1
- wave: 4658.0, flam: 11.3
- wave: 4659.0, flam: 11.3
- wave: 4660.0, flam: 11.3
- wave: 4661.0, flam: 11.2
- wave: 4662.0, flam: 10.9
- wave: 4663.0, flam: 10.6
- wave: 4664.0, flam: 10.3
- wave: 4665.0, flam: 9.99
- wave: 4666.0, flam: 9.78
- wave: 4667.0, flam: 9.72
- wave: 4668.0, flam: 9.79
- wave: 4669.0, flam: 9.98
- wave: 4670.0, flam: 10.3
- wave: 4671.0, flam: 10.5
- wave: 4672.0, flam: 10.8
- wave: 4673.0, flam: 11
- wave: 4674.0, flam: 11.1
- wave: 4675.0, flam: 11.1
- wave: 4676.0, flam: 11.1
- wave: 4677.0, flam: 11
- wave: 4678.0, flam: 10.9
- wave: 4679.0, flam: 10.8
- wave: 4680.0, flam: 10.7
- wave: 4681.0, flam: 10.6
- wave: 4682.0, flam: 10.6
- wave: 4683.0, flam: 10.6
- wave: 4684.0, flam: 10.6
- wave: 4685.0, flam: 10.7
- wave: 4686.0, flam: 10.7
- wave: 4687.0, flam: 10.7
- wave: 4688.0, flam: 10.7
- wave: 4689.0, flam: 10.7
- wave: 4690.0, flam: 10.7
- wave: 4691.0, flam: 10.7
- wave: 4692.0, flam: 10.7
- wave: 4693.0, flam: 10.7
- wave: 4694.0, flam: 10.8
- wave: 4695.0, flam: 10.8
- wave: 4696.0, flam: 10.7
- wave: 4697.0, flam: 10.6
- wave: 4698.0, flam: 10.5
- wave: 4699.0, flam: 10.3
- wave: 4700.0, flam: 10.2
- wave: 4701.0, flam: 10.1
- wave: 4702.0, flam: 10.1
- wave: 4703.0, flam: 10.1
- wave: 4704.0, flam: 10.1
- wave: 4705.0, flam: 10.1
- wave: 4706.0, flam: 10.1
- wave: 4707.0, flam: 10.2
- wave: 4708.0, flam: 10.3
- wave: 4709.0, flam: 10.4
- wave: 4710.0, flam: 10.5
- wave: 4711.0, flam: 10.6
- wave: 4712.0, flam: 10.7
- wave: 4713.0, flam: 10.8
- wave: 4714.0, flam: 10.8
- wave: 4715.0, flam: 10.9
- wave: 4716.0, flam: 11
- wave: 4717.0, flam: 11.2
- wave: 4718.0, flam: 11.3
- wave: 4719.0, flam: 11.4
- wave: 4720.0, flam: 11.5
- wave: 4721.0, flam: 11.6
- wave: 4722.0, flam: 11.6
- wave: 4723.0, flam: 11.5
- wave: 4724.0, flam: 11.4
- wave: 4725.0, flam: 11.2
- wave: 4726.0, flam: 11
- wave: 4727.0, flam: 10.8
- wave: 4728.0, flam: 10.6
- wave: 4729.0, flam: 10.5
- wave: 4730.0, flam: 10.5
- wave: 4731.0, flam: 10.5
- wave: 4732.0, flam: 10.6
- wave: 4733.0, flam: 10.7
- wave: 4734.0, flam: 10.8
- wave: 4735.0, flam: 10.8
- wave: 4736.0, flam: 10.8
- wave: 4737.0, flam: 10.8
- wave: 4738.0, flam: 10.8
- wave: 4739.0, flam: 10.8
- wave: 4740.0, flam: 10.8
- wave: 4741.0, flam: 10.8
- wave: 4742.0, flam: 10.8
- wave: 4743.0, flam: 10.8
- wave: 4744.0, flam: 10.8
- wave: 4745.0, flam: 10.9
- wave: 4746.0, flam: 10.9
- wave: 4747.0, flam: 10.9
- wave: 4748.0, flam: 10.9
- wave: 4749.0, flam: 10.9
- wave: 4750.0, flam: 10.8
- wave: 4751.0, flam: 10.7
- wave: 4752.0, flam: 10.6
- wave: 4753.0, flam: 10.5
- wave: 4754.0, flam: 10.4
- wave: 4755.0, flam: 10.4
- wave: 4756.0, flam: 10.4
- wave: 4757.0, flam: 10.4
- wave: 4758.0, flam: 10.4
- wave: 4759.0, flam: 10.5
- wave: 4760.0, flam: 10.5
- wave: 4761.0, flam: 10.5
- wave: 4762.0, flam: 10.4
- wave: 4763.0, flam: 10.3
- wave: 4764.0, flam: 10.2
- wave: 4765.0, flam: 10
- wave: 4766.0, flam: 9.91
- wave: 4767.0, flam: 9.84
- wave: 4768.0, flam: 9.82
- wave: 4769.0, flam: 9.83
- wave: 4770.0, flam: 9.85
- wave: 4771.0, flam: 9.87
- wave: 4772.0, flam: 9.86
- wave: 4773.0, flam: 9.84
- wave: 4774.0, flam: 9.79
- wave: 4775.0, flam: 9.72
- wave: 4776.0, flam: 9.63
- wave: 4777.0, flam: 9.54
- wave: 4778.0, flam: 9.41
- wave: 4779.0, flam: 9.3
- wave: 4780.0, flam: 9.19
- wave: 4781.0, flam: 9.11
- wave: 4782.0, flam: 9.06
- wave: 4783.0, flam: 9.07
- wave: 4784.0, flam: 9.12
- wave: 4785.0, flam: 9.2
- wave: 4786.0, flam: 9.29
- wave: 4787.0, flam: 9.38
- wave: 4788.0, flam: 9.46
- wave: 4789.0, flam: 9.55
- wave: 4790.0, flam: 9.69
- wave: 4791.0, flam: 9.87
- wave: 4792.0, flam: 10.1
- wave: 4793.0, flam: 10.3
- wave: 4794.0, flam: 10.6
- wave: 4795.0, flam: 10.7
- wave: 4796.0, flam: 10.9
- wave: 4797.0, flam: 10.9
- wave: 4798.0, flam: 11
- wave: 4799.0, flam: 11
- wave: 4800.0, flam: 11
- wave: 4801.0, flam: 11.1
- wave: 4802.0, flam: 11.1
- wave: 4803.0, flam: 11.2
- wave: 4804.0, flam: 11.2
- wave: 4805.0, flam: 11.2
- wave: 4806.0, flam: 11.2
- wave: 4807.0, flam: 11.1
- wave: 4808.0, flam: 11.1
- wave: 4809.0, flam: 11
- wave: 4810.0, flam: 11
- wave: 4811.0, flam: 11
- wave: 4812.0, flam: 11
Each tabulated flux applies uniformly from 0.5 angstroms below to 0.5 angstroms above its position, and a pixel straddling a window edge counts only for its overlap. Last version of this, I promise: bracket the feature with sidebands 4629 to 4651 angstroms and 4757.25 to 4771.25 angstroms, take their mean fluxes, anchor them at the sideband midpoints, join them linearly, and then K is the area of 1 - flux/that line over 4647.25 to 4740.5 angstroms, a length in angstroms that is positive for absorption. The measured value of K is -1.2 angstroms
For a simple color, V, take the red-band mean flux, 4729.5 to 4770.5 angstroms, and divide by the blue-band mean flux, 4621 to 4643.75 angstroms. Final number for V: 0.94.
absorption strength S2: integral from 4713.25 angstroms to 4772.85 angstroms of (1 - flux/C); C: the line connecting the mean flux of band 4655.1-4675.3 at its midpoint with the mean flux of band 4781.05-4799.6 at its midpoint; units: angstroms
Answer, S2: -2.7 angstroms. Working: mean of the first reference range 10.7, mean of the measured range 10.7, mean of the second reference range 9.94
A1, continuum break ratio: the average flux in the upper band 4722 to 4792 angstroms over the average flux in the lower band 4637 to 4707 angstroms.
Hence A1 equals 1.0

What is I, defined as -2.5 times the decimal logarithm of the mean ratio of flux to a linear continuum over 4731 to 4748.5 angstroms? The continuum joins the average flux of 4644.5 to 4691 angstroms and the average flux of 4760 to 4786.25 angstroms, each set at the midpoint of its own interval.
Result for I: -0.09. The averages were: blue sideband 10.6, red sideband 9.7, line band 10.8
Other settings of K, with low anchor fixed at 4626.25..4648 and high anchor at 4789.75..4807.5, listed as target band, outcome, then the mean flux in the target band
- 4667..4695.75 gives 0.8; 10.7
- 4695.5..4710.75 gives 0.9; 10.3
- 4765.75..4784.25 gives 2.2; 9.57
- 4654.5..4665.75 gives 0.1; 10.9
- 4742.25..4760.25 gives 0.4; 10.7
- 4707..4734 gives 0.0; 10.9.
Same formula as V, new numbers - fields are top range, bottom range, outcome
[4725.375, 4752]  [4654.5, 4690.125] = 1.01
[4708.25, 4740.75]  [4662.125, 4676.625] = 1.04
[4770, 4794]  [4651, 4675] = 0.90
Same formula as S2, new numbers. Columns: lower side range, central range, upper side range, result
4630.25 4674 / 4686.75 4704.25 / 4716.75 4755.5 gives 0.5 angstroms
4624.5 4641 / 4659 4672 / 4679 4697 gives 0.6 angstroms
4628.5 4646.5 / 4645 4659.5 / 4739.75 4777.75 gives 0.6 angstroms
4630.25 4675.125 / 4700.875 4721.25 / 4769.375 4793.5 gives -1.0 angstroms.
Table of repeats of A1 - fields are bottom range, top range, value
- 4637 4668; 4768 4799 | 0.93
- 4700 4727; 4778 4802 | 0.92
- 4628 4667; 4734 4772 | 0.97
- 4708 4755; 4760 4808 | 0.93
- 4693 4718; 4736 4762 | 1.02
